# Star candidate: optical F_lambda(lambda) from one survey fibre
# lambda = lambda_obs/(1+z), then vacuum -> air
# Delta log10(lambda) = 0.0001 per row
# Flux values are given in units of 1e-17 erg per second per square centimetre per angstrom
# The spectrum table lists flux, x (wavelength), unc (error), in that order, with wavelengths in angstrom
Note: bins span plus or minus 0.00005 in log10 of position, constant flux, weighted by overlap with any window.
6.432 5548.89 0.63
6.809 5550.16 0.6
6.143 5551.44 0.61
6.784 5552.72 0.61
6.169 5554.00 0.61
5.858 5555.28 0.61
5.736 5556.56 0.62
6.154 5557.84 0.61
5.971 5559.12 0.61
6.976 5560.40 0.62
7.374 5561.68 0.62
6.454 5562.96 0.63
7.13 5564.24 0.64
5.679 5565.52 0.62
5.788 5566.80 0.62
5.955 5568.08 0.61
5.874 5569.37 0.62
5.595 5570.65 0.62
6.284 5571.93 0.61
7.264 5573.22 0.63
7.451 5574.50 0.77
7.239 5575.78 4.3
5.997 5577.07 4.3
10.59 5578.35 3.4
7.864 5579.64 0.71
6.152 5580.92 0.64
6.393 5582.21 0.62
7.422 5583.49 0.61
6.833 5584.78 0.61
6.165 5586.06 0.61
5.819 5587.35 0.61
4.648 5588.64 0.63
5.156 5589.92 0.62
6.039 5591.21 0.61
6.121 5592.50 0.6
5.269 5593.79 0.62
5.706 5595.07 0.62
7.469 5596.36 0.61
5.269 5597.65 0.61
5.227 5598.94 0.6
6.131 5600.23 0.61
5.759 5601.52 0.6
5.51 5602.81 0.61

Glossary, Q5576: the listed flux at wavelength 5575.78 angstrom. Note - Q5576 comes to 7.239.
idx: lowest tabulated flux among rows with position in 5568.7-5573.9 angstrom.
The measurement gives 5.595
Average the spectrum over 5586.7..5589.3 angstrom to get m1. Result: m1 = 5.23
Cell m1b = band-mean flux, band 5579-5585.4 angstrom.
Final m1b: 6.93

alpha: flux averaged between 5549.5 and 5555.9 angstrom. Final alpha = 6.36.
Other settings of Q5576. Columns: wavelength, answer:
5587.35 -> 5.819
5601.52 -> 5.759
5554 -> 6.169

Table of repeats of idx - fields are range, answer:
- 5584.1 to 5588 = 5.819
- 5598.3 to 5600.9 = 5.227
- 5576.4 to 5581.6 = 5.997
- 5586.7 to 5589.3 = 4.648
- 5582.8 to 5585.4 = 6.833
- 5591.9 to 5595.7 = 5.269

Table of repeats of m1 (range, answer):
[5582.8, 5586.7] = 6.81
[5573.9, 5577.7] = 6.89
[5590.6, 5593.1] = 6.07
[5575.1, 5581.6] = 7.56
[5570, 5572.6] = 5.95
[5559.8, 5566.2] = 6.72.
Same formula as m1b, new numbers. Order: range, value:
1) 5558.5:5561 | 6.47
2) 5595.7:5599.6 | 5.98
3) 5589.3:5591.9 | 5.6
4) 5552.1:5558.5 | 6.13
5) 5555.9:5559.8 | 5.96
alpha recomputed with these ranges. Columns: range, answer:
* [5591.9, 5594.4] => 5.69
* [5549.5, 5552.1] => 6.49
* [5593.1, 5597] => 6.15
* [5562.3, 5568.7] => 6.21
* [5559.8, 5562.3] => 7.18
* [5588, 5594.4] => 5.45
